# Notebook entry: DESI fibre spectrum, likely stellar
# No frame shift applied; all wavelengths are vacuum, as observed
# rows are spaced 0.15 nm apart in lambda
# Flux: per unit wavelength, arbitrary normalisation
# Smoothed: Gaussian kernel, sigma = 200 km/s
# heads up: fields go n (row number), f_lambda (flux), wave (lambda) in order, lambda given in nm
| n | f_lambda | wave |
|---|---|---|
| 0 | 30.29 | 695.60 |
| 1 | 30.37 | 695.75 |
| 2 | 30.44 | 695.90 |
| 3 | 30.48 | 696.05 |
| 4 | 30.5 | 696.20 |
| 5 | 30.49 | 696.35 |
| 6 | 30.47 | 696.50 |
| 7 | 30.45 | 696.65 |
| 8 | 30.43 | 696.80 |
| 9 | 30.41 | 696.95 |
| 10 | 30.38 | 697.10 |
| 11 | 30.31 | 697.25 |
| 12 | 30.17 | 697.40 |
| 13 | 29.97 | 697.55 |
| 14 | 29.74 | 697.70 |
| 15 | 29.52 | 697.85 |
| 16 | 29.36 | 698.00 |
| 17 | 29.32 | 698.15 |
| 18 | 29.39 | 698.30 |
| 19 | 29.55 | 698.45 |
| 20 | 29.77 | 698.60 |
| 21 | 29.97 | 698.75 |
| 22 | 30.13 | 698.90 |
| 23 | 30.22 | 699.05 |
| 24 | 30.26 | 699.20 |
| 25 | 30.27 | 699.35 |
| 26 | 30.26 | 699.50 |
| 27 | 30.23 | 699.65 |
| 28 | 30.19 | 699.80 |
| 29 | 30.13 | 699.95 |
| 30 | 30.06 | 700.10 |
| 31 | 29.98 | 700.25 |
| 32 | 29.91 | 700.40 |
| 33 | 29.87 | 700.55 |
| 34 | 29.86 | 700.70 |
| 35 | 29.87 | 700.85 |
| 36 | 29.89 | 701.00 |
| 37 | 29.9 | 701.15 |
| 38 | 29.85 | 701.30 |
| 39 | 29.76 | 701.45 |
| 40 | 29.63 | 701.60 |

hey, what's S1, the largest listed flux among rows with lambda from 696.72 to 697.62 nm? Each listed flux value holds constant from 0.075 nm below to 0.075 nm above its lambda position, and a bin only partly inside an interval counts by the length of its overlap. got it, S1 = 30.43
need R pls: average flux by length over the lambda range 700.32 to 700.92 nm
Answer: 29.9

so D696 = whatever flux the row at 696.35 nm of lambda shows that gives 30.49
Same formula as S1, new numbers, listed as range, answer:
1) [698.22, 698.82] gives 29.97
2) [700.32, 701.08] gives 29.91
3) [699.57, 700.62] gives 30.23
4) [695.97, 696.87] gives 30.5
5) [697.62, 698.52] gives 29.74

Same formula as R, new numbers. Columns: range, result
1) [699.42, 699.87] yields 30.2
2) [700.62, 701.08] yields 29.9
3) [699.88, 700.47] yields 30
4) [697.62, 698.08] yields 29.5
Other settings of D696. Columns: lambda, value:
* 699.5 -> 30.26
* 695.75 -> 30.37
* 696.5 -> 30.47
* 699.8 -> 30.19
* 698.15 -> 29.32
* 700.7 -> 29.86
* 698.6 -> 29.77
